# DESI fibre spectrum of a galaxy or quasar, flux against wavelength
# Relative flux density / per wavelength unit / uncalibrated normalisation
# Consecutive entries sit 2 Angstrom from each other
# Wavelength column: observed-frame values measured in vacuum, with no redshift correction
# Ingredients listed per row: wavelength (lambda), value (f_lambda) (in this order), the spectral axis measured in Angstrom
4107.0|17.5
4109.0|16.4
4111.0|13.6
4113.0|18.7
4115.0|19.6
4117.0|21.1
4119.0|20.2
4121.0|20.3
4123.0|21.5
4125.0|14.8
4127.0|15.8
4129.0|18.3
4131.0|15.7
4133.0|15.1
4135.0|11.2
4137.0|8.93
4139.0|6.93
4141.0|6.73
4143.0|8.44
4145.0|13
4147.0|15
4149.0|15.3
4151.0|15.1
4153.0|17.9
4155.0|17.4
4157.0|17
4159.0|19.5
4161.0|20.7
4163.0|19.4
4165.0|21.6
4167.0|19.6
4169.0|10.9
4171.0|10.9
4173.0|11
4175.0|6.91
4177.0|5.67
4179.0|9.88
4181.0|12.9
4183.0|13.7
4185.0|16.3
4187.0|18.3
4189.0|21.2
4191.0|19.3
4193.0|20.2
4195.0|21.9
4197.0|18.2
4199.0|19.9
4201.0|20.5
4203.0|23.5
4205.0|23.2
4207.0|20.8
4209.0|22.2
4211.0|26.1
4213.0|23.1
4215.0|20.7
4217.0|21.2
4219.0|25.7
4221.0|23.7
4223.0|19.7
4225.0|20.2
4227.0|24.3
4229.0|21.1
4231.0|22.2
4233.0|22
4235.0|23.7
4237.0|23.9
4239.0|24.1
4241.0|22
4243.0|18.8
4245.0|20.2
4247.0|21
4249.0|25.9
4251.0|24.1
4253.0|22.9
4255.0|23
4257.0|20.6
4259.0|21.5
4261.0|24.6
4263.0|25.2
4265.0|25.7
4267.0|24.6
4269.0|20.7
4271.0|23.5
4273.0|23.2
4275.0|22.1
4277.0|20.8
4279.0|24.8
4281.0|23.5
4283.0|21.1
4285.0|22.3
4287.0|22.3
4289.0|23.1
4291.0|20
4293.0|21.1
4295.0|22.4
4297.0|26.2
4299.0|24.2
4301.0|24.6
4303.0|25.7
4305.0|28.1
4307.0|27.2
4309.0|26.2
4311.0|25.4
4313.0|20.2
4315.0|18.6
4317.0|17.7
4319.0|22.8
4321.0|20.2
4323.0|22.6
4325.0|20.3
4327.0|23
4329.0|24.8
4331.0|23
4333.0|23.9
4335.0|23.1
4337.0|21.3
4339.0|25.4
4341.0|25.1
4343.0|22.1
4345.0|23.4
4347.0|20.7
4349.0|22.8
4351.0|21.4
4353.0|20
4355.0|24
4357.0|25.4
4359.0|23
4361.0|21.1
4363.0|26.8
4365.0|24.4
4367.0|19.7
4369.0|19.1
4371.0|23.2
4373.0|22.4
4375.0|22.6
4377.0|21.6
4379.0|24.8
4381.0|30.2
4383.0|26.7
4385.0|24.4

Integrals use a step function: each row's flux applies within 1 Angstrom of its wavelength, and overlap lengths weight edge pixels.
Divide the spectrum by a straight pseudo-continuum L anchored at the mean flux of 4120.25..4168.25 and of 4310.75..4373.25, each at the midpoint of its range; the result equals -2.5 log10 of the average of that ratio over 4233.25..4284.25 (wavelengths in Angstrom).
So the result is -0.17 mag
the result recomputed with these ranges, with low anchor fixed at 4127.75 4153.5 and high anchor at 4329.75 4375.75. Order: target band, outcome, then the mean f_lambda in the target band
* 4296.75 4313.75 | -0.23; 25.3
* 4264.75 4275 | -0.22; 23.2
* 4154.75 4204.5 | -0.14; 16.7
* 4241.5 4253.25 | -0.23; 22.1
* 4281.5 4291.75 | -0.12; 21.9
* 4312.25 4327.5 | 0.03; 20.6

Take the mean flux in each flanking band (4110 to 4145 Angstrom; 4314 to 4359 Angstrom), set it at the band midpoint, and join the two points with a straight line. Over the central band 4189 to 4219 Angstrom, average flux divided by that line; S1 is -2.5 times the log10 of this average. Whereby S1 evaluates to -0.21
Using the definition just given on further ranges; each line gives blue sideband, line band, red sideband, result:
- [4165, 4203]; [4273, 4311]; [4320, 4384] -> -0.158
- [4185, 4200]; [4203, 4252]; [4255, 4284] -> -0.069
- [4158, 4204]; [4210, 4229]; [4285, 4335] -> -0.219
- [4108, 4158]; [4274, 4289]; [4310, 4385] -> -0.099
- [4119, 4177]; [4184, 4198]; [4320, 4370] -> -0.173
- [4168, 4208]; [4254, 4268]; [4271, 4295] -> -0.132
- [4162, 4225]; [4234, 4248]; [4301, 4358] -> -0.102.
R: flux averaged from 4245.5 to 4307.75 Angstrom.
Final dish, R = 23.4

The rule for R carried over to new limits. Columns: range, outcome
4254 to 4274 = 23.3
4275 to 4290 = 22.5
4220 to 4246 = 22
